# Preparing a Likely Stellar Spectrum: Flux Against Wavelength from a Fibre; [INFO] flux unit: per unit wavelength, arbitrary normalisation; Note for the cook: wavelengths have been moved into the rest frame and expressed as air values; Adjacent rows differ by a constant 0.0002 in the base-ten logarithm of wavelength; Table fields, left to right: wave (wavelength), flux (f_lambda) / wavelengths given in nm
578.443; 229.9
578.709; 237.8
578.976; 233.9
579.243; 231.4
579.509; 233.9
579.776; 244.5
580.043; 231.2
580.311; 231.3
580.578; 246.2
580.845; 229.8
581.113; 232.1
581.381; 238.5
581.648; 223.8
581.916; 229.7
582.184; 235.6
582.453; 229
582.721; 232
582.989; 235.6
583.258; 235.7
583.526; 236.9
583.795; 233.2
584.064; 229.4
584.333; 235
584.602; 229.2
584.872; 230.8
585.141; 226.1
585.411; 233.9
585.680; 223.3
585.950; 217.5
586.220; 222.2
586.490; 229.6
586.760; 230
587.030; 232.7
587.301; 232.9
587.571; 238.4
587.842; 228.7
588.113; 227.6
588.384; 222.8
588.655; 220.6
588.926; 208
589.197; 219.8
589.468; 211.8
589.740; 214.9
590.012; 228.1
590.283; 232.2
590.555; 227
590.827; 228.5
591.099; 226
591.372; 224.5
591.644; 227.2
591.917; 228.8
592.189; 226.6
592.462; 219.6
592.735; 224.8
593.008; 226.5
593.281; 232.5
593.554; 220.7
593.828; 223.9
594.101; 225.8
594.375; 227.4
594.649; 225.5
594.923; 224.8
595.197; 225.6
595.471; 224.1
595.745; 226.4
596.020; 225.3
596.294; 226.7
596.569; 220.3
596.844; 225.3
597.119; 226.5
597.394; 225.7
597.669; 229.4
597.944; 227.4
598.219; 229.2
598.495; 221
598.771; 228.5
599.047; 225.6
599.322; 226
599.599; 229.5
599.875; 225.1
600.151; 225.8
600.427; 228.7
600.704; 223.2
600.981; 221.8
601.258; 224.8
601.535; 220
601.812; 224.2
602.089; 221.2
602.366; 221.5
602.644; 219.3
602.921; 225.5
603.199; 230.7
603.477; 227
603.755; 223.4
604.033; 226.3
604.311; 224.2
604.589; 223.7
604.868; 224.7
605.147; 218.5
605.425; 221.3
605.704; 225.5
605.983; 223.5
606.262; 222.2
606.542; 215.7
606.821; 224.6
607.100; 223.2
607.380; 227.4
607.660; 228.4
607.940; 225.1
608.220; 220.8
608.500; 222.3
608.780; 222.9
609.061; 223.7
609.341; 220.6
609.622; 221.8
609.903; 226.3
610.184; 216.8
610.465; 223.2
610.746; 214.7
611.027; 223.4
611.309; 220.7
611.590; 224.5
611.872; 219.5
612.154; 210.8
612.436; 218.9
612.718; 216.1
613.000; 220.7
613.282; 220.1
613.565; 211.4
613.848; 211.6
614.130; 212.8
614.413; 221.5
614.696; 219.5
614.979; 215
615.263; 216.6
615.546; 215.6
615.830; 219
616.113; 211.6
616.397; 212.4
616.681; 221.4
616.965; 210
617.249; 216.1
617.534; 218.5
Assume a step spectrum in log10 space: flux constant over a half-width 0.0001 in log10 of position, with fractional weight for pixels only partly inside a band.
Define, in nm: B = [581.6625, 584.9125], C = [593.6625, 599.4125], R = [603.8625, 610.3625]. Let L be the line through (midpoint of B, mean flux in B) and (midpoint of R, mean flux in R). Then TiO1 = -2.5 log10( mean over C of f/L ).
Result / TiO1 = 0.01 mag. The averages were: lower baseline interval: 232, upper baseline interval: 223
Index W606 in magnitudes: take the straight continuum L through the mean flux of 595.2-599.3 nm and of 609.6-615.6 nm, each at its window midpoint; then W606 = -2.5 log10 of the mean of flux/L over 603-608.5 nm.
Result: -0.01 mag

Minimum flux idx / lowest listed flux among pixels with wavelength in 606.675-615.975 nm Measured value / 210.8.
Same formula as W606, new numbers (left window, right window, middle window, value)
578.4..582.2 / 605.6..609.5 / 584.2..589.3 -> 0.02 mag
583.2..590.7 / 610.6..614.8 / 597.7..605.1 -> -0.02 mag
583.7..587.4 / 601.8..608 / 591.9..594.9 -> 0.01 mag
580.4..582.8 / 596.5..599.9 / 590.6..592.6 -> 0.01 mag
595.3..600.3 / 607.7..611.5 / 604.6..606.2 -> 0.00 mag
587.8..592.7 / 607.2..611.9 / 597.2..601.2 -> -0.02 mag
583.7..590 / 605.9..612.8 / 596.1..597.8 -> -0.01 mag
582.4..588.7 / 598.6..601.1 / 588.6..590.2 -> 0.05 mag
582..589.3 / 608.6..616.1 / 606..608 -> -0.01 mag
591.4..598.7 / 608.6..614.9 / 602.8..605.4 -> -0.01 mag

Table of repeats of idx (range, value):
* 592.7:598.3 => 220.3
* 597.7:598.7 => 221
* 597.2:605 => 219.3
